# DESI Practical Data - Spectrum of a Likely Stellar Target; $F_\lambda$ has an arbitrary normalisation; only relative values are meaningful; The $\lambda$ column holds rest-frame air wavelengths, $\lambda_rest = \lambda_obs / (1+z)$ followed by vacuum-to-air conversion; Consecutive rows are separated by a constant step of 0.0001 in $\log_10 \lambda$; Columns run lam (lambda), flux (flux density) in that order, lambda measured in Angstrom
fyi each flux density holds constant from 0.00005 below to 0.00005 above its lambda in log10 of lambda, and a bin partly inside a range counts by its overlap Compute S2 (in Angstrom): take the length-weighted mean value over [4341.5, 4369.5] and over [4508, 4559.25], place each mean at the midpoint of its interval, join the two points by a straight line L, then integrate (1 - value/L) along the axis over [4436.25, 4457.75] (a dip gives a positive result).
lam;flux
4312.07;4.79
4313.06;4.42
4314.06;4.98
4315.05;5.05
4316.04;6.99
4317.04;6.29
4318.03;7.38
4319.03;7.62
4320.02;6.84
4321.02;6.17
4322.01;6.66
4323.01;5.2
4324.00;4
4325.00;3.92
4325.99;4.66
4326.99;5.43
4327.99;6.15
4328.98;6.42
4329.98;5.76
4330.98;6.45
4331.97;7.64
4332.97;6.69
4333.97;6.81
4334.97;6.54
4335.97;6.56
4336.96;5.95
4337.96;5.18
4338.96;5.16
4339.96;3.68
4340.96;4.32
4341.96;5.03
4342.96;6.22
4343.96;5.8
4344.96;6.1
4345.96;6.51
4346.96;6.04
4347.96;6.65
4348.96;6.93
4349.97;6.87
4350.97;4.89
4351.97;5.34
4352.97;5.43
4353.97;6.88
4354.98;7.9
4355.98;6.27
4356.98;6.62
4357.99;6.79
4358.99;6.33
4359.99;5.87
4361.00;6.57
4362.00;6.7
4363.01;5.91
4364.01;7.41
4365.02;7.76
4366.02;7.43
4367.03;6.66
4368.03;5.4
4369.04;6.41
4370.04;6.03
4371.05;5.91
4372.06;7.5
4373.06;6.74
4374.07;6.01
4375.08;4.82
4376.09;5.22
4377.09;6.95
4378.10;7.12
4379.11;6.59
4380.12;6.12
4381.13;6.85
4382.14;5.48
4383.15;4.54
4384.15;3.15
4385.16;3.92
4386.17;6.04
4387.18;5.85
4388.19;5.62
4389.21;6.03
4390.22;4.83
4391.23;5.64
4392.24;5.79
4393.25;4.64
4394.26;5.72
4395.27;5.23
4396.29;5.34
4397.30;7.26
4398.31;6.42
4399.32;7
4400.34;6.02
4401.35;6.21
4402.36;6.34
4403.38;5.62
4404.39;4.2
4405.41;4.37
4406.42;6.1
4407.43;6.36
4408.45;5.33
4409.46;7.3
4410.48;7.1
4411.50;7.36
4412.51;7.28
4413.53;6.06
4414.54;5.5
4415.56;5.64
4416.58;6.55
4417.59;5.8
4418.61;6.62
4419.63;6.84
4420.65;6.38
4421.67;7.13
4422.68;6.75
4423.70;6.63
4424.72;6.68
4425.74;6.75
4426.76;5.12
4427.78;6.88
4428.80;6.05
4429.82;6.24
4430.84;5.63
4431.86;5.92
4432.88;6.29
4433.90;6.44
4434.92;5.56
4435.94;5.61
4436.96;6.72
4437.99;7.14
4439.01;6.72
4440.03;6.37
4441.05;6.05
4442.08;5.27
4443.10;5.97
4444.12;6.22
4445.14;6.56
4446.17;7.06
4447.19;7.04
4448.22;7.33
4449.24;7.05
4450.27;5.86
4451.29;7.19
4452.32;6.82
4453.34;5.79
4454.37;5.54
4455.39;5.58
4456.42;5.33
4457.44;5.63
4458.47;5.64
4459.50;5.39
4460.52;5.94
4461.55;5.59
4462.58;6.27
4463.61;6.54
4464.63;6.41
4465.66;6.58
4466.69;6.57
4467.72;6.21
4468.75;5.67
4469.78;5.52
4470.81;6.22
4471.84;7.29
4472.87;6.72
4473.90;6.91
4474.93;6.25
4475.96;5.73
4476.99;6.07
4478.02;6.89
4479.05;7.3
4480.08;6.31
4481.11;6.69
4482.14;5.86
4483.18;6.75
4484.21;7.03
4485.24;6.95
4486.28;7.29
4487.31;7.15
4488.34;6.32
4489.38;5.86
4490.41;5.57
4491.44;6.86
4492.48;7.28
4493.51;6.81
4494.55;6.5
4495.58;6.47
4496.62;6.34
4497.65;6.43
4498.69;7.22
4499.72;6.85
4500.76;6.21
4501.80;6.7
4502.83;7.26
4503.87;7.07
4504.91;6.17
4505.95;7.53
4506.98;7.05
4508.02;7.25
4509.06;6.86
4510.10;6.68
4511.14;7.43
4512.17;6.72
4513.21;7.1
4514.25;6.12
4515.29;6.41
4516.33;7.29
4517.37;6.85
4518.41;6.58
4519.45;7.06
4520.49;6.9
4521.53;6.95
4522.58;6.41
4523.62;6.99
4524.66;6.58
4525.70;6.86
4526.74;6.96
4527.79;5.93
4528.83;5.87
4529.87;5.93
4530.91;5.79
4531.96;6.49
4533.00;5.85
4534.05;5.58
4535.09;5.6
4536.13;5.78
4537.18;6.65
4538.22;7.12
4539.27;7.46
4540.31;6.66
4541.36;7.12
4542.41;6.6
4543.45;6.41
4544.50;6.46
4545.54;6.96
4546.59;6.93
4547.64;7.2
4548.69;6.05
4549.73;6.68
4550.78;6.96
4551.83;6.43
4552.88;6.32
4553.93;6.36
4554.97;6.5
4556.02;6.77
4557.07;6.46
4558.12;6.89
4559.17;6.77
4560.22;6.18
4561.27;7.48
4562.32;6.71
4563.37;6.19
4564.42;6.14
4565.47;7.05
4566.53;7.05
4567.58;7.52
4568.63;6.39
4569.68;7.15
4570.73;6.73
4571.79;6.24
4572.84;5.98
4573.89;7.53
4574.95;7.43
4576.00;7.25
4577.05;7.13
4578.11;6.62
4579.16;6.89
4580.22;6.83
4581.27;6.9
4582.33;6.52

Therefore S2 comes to 0.5 Angstrom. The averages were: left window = 6.38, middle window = 6.34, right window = 6.6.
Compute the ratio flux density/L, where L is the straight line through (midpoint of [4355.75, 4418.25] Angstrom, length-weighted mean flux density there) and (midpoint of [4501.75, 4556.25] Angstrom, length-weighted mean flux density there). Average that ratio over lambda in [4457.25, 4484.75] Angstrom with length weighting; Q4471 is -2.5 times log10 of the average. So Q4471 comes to 0.02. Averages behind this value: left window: 6.06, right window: 6.65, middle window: 6.3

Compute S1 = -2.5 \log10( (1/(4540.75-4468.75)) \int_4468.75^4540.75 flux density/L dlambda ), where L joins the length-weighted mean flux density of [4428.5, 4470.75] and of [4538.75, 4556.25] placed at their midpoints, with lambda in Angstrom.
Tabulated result -0.022 mag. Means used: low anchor 6.18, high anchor 6.7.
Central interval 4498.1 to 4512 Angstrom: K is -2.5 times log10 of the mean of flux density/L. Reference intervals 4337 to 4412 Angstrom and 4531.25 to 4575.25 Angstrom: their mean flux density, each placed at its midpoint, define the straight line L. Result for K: -0.078 mag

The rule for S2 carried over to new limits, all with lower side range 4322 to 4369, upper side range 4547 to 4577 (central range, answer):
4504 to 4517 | -0.6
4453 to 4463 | 1.2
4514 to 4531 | 0.1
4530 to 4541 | 0.6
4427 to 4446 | 0.4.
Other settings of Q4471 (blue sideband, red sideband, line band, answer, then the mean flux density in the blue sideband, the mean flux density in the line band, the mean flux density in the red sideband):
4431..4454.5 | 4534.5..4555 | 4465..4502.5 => -0.01 mag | 6.37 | 6.54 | 6.61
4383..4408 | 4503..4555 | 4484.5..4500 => -0.06 mag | 5.54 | 6.66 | 6.64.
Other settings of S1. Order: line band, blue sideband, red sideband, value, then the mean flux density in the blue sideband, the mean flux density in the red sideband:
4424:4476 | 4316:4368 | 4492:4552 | 0.04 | 6.17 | 6.66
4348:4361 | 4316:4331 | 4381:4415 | -0.09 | 5.95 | 5.77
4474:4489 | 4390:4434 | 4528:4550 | -0.05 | 6.13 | 6.43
